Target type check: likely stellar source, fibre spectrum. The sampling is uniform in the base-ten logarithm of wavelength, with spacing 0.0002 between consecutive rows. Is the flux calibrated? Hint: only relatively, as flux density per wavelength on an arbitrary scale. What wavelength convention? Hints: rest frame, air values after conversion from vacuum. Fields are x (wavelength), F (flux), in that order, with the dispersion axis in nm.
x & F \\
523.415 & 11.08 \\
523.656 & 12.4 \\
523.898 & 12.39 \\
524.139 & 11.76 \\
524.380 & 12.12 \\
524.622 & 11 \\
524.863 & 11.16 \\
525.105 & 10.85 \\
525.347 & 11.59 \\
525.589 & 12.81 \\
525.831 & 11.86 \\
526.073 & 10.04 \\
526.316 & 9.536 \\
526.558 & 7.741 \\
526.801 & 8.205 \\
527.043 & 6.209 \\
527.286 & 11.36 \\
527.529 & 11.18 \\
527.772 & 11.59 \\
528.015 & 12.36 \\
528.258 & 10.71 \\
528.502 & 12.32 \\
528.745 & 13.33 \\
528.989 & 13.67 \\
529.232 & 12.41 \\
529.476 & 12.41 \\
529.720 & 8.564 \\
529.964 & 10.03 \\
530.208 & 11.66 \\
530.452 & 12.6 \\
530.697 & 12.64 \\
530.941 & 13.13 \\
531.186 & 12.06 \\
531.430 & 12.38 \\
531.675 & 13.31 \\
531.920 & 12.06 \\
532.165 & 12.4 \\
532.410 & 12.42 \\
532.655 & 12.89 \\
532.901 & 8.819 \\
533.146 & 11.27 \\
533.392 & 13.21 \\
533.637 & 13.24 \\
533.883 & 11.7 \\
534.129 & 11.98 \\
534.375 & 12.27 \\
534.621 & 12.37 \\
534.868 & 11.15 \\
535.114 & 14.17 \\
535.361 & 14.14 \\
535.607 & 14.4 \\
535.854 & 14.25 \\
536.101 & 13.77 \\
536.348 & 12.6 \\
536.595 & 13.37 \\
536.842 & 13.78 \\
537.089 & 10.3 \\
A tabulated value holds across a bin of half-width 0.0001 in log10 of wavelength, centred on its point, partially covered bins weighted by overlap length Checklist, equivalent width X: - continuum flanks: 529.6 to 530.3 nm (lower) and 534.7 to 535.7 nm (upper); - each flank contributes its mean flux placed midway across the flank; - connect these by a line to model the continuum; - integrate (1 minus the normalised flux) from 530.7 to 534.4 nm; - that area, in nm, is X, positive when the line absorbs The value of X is -0.19 nm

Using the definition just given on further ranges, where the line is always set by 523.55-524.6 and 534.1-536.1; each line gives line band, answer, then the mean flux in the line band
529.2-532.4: 0.19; 12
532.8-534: 0.12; 11.7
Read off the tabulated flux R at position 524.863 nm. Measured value 11.16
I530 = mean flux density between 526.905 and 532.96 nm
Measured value 11.7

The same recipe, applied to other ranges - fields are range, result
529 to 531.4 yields 11.8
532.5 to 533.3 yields 11.1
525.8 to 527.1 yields 8.86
